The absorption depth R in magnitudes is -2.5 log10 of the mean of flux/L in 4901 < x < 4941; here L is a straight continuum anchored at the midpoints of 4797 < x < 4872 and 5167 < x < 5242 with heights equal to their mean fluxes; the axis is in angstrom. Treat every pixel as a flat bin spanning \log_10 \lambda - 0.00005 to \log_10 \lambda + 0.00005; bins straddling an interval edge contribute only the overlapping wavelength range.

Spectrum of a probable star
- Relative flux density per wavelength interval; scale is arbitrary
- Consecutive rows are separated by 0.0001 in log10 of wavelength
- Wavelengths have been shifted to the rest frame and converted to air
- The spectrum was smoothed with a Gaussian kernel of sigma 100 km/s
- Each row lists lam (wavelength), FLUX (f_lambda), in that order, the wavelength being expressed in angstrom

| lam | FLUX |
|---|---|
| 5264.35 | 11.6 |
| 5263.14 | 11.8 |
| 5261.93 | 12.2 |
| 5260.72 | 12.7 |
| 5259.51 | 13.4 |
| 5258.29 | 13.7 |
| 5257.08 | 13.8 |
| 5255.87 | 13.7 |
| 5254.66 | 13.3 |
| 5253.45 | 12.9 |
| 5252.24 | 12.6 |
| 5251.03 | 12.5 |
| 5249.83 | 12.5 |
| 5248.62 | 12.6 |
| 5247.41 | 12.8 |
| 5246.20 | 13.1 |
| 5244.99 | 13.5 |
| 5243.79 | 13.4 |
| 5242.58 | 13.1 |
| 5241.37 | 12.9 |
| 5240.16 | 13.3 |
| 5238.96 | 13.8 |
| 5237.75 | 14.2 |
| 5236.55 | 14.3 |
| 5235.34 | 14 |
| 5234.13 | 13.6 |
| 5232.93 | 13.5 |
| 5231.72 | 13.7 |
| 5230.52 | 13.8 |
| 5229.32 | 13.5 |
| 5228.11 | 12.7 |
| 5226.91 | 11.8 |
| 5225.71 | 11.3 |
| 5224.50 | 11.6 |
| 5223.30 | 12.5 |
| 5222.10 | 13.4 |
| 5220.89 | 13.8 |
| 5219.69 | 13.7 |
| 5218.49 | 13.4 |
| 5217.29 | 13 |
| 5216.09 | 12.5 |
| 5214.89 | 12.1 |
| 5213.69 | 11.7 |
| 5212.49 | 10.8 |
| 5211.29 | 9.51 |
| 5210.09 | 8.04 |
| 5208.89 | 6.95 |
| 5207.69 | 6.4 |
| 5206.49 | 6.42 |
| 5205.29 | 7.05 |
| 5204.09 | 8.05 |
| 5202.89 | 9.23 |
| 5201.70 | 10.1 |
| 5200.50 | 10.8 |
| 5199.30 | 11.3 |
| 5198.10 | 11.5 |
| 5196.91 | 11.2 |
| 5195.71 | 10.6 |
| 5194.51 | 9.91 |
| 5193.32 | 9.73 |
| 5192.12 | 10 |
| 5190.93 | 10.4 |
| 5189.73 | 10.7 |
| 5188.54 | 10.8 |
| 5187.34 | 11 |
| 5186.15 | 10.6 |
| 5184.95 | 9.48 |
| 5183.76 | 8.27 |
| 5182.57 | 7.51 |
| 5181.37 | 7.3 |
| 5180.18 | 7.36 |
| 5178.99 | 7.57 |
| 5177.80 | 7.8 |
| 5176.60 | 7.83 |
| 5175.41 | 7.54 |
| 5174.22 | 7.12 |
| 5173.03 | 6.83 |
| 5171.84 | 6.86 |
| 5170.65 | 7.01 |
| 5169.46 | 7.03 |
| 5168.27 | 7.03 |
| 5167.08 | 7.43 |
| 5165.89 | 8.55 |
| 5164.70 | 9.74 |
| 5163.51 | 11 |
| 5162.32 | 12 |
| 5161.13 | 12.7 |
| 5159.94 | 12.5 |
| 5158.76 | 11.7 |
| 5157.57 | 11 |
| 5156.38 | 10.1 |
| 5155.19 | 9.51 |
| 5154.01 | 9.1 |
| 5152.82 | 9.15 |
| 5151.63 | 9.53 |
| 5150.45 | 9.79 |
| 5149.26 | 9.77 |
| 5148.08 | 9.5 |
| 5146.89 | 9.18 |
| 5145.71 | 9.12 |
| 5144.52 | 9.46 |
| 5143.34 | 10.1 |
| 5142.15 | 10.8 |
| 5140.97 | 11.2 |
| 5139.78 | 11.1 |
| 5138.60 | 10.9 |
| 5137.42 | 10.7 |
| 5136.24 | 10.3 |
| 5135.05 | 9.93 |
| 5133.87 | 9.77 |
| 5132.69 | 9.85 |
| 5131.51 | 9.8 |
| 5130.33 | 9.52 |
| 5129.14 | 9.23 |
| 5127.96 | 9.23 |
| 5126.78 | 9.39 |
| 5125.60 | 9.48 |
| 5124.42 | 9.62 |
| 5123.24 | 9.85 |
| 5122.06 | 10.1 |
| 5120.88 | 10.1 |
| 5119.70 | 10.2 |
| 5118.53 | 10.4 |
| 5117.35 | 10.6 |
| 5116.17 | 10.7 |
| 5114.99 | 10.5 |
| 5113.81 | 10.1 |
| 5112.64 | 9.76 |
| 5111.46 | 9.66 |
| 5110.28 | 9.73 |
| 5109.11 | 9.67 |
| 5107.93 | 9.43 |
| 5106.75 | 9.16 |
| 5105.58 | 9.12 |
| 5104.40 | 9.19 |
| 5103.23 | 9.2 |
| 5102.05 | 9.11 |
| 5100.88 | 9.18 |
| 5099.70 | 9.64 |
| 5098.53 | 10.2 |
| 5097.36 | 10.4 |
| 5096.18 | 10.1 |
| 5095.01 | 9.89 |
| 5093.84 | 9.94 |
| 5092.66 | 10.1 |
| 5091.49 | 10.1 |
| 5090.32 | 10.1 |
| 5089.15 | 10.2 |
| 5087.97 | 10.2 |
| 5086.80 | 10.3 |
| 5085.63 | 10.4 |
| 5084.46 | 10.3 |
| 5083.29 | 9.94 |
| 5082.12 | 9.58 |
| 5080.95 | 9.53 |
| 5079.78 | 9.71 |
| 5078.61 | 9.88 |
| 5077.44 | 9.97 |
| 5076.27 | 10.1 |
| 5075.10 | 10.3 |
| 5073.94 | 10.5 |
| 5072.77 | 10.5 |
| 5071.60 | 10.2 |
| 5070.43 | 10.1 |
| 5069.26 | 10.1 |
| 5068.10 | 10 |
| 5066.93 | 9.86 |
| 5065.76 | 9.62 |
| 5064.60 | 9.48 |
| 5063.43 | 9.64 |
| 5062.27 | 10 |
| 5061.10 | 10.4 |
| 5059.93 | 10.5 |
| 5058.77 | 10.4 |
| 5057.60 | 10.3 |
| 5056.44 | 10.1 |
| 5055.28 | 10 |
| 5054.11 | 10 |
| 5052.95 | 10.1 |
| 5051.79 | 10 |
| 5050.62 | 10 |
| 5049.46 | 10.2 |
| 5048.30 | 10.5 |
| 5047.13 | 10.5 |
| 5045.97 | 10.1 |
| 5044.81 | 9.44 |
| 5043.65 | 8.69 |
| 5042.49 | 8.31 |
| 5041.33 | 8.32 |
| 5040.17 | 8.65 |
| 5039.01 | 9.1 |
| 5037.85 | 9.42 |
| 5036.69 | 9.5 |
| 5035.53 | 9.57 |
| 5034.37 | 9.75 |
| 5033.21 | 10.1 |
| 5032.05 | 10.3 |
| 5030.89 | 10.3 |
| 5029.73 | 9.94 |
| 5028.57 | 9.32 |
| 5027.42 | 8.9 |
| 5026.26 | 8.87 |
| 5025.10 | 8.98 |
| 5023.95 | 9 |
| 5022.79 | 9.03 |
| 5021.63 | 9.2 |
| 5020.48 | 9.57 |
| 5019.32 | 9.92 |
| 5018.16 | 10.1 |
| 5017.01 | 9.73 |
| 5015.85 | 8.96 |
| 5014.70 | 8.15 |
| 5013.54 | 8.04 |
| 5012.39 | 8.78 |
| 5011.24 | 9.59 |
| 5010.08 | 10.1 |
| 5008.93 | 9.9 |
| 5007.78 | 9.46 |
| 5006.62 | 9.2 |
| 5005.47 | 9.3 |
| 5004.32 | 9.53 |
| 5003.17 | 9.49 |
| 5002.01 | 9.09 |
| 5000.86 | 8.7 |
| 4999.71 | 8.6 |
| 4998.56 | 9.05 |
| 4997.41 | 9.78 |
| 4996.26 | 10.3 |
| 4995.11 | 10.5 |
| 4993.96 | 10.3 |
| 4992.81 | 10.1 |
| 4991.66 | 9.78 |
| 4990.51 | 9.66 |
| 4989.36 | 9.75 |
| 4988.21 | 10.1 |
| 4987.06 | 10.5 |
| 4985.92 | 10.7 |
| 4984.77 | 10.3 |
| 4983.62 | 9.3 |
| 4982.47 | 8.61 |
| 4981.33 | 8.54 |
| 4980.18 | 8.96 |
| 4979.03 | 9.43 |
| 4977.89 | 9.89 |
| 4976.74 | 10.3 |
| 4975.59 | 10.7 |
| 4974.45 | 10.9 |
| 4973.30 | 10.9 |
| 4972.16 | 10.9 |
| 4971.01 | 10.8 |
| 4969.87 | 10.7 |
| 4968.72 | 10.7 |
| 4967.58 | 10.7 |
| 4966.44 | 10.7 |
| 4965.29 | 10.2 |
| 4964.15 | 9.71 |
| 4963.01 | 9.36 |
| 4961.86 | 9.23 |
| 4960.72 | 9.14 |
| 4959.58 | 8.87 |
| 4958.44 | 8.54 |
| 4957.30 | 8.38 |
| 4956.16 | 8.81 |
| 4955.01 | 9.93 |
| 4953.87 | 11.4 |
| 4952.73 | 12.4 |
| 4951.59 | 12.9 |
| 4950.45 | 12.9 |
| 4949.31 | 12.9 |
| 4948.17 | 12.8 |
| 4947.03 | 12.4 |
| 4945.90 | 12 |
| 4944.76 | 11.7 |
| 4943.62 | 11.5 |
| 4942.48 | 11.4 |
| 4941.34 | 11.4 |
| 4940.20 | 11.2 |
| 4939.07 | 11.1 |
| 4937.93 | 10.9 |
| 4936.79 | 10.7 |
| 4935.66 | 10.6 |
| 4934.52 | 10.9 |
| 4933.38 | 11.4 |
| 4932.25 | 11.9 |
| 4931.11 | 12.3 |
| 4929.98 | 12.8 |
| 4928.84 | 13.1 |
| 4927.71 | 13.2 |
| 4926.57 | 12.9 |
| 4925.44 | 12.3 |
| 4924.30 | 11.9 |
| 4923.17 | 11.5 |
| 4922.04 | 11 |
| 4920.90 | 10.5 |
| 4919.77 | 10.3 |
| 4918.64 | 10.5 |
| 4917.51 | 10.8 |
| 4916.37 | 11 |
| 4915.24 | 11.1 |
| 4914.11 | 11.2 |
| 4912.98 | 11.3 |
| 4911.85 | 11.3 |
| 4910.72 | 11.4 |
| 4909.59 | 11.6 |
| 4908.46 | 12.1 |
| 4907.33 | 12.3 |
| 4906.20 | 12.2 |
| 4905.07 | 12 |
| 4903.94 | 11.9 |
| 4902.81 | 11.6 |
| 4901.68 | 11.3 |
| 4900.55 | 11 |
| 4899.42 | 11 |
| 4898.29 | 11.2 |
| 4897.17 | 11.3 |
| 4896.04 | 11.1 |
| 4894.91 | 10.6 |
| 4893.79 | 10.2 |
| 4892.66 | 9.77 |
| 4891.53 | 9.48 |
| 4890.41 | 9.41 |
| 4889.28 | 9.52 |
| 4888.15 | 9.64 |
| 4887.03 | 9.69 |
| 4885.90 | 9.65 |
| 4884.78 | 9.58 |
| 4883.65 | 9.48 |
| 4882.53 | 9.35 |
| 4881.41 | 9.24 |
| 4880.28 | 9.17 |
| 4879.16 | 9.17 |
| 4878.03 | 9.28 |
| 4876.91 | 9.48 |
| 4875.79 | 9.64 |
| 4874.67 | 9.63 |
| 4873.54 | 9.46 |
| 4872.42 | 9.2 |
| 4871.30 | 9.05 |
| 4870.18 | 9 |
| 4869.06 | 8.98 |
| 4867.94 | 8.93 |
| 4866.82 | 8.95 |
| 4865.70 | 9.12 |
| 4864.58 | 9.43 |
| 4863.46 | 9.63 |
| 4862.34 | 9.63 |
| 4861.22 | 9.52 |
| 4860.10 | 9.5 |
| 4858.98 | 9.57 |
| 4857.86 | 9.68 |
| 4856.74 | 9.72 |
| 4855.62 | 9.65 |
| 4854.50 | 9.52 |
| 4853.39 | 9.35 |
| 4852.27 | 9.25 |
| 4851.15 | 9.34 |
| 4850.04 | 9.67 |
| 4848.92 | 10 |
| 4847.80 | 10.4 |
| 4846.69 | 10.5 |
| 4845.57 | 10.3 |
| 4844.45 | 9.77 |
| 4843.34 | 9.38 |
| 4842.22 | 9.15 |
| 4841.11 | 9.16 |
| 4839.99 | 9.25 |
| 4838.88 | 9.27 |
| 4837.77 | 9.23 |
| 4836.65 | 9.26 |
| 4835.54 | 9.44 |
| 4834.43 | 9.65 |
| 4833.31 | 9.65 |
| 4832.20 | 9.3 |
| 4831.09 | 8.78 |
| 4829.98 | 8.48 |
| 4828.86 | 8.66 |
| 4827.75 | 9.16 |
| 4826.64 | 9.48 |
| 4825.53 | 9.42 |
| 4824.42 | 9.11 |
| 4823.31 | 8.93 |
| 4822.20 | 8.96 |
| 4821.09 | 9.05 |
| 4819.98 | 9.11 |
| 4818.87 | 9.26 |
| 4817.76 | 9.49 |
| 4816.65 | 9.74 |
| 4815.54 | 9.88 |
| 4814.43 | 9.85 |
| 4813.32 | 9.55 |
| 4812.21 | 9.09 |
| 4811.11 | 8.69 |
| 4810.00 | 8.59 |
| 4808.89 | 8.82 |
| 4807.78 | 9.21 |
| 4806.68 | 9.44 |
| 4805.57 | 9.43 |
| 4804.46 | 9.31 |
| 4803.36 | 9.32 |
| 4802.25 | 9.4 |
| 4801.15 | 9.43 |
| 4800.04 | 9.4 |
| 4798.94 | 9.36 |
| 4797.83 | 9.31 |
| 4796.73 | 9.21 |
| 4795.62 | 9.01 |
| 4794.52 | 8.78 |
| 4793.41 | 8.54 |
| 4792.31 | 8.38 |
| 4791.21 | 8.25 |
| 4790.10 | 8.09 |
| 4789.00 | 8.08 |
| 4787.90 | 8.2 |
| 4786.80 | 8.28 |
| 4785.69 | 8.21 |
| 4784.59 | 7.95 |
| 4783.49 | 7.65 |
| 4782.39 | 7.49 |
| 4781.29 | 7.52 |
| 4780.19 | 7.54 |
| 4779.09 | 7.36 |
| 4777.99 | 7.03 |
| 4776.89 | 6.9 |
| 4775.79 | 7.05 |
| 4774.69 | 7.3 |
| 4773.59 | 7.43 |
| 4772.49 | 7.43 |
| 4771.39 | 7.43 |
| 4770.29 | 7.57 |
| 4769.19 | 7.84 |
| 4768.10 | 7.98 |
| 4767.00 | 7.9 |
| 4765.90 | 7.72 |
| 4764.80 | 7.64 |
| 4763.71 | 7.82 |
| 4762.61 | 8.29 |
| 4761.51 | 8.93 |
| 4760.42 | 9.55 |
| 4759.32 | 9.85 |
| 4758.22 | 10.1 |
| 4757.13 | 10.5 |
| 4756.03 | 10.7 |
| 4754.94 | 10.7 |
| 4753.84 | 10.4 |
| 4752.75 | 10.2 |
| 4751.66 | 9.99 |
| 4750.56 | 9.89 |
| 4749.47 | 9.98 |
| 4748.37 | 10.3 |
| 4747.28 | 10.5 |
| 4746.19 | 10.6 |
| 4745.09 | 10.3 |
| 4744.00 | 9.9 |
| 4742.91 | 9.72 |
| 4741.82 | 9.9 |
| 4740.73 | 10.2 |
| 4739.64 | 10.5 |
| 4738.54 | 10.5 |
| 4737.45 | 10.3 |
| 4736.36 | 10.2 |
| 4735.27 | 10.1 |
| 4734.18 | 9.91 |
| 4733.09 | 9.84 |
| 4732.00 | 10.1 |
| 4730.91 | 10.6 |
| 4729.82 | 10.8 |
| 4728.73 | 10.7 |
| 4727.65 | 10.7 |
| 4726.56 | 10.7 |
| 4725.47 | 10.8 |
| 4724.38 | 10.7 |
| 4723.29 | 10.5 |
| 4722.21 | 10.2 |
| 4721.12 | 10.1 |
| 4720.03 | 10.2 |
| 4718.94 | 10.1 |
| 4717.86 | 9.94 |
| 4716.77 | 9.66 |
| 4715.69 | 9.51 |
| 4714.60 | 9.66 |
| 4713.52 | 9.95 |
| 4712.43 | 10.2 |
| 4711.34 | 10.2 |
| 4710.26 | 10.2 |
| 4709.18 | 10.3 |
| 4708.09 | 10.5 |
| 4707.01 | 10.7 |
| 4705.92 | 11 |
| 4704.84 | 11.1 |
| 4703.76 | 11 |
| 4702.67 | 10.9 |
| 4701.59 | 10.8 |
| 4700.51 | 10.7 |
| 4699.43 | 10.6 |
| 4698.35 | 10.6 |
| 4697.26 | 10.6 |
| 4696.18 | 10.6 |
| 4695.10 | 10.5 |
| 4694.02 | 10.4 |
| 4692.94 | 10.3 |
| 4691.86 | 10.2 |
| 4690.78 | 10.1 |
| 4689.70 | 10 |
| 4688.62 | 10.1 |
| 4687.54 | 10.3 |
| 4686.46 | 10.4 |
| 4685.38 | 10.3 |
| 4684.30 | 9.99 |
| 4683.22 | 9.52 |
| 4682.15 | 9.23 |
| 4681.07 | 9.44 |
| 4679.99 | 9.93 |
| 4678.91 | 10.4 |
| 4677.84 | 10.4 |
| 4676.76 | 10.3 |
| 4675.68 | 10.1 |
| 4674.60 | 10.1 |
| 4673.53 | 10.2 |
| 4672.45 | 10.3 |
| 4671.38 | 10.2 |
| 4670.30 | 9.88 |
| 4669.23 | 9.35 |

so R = -0.20 mag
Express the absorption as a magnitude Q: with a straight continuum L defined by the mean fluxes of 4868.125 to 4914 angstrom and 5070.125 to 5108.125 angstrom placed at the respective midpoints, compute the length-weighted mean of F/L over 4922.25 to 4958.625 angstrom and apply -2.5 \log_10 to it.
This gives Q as -0.138 mag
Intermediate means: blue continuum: 10.3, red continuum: 9.9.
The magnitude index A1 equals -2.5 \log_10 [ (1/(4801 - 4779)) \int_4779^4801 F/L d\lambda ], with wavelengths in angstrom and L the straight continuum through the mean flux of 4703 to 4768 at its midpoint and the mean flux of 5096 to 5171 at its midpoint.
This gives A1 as 0.19 mag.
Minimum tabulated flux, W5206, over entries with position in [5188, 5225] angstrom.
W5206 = 6.4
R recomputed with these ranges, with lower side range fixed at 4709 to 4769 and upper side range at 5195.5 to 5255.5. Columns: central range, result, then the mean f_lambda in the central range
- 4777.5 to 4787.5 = 0.30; 7.68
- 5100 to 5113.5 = 0.21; 9.4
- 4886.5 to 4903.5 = 0.01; 10.5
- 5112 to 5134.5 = 0.16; 9.91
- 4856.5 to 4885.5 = 0.12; 9.36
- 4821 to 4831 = 0.14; 9.02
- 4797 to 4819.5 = 0.10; 9.33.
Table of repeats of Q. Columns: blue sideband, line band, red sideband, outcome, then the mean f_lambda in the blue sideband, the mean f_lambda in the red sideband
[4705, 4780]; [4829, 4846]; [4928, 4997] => 0.08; 9.59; 10.7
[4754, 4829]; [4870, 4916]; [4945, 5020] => -0.11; 8.7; 10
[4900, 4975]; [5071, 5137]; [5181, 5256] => 0.15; 11.2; 11.5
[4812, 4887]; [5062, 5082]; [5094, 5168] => -0.01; 9.4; 9.95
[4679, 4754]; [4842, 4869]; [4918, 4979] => 0.12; 10.3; 11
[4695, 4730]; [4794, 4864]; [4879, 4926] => 0.14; 10.4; 10.7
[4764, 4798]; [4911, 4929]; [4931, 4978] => -0.12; 7.89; 10.9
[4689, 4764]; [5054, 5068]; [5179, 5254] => 0.10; 10.2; 11.3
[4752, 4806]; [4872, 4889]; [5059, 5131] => -0.06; 8.53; 9.9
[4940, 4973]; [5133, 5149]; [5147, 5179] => -0.09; 10.8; 9.13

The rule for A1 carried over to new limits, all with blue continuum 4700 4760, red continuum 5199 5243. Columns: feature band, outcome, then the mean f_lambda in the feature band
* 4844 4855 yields 0.09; 9.81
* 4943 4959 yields -0.04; 11.3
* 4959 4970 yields 0.11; 9.9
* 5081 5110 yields 0.16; 9.8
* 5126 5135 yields 0.19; 9.56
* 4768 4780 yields 0.38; 7.38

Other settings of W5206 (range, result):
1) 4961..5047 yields 8.04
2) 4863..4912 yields 8.93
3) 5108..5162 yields 9.1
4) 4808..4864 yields 8.48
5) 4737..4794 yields 6.9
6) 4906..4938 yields 10.3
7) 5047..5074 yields 9.48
